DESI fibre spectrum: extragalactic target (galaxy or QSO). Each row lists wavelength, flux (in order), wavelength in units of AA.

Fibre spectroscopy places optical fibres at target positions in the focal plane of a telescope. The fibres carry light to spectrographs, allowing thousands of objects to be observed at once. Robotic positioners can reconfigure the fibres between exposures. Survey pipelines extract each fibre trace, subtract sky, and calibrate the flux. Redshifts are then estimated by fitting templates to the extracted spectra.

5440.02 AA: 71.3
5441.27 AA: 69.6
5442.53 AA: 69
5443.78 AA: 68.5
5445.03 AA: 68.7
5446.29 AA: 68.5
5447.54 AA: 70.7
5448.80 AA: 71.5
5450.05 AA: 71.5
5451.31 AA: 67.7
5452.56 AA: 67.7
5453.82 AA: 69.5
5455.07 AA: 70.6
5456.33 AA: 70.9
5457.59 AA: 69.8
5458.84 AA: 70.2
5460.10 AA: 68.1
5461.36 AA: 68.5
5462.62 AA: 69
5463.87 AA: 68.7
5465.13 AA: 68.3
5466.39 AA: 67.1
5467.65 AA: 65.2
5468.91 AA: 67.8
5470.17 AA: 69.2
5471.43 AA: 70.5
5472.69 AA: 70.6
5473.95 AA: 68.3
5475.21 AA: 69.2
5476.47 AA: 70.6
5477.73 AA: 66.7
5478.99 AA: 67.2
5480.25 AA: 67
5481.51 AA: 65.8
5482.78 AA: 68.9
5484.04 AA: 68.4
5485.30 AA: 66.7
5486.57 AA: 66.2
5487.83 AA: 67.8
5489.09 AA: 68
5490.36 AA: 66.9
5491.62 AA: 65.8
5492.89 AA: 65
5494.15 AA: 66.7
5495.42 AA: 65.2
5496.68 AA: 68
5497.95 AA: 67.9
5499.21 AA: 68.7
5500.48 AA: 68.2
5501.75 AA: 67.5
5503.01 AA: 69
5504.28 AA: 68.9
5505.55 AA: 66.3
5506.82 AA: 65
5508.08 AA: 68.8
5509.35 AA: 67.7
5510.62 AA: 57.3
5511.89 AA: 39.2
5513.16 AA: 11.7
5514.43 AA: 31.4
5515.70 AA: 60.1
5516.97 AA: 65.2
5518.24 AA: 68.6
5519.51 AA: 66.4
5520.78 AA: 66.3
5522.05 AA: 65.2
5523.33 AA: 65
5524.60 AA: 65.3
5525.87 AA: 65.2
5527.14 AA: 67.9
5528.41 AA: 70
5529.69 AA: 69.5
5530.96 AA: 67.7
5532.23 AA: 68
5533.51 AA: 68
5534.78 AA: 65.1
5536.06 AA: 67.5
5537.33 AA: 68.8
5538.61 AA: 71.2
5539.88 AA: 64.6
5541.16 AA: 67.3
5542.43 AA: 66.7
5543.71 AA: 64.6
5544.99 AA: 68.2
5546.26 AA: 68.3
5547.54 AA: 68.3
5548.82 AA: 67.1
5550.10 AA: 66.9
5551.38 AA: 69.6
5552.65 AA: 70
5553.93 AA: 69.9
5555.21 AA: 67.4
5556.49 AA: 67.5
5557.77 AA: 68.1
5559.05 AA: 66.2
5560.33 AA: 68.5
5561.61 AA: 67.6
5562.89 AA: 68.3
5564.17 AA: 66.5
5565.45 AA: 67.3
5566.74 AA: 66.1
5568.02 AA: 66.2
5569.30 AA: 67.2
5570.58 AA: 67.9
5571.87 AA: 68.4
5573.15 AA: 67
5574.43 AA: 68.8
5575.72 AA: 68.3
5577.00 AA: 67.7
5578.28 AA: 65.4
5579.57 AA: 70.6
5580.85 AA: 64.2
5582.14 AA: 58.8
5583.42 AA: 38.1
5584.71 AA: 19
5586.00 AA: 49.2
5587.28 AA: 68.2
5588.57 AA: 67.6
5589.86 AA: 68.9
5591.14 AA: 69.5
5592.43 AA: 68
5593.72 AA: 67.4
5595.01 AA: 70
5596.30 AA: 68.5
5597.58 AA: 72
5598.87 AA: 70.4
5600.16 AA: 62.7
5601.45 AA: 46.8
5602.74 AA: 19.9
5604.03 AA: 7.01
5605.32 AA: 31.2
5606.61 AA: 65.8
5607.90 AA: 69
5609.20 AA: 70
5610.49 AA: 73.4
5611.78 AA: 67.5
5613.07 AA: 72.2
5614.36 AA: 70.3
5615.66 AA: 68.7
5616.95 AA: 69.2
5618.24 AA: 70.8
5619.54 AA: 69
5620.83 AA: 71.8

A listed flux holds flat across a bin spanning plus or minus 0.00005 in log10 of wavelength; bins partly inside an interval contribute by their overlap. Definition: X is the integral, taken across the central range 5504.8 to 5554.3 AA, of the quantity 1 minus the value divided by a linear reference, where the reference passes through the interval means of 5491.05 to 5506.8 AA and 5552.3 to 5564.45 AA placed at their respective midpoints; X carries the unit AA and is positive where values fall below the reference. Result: 2.8 AA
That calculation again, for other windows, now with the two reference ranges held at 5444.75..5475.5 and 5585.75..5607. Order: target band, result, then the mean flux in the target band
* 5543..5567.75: -2.8 AA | 67.7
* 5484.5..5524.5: 1.6 AA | 62.7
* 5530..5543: -1.1 AA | 67.6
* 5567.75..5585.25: -0.7 AA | 61.4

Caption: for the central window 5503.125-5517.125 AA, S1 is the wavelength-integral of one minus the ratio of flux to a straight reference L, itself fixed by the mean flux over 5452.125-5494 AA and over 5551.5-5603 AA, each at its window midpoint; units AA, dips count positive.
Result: 2.5 AA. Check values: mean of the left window 68.2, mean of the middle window 54.8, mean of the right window 63.9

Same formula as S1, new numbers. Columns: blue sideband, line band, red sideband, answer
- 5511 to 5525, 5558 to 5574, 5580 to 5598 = -2.3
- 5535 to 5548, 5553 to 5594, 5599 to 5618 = -1.1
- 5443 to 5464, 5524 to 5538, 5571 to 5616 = -0.7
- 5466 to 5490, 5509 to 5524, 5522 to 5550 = 2.7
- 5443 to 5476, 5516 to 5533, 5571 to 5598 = -0.2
